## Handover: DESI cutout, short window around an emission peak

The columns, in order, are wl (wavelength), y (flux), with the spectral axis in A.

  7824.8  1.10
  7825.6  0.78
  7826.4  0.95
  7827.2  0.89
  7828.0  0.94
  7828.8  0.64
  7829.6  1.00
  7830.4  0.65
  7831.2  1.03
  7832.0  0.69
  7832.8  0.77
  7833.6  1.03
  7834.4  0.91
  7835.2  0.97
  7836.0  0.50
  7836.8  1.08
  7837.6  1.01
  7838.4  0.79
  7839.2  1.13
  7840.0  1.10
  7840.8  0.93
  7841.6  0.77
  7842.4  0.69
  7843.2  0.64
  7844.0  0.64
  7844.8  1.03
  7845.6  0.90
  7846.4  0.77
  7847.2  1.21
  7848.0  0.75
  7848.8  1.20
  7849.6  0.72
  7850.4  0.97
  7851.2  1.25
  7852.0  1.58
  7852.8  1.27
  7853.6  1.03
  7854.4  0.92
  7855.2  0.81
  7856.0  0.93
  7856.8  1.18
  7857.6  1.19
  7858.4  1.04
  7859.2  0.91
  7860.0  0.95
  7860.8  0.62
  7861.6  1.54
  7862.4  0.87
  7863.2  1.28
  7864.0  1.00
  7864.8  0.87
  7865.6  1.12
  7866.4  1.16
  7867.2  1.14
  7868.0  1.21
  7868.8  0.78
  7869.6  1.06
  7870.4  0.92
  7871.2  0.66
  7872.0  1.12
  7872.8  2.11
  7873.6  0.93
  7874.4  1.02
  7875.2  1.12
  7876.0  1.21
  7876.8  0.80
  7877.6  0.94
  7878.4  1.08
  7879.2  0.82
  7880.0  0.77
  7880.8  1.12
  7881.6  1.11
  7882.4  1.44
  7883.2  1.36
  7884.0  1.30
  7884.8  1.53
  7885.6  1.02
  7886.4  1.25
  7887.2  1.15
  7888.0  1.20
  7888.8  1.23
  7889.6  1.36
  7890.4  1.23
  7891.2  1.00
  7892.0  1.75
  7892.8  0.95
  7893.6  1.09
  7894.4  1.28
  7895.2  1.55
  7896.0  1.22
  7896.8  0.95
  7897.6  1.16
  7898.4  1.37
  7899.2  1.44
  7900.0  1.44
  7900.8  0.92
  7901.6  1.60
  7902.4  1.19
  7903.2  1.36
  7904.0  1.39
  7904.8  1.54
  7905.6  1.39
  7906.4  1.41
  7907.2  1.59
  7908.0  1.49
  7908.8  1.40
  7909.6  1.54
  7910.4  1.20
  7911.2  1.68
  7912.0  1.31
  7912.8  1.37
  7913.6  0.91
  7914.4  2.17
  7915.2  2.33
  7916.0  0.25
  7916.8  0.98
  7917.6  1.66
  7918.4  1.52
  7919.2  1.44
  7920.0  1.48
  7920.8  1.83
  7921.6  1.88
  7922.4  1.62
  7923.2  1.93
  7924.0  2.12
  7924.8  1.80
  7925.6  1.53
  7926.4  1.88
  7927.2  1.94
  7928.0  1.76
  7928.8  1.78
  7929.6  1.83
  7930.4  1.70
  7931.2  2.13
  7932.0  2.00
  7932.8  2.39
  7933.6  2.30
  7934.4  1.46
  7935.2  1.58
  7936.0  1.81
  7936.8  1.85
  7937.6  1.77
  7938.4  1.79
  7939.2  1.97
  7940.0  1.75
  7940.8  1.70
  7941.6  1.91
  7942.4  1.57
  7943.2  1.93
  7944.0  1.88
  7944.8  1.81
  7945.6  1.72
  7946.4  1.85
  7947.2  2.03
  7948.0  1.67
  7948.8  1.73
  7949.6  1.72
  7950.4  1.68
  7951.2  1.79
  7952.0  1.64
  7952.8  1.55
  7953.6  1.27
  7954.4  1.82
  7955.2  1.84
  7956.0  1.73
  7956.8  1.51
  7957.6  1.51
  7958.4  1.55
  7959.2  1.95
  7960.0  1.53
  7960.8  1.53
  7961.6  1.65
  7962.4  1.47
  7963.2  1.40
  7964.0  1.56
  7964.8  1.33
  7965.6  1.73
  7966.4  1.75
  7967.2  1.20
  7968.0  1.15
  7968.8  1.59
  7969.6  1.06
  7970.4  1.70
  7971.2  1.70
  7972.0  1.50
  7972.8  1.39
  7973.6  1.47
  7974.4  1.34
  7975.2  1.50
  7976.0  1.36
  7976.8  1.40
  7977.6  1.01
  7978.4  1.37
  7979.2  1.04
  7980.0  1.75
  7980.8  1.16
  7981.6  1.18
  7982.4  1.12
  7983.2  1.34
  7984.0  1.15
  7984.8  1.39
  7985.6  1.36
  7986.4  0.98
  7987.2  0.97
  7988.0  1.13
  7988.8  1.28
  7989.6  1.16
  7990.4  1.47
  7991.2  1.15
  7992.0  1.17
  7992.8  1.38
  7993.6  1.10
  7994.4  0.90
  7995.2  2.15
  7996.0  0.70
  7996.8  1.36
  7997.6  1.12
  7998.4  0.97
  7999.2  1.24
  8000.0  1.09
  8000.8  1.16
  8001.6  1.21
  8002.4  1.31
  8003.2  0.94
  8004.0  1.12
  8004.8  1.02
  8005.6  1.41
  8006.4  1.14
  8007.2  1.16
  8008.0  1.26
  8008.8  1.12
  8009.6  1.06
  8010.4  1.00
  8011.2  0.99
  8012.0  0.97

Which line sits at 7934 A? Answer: C IV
